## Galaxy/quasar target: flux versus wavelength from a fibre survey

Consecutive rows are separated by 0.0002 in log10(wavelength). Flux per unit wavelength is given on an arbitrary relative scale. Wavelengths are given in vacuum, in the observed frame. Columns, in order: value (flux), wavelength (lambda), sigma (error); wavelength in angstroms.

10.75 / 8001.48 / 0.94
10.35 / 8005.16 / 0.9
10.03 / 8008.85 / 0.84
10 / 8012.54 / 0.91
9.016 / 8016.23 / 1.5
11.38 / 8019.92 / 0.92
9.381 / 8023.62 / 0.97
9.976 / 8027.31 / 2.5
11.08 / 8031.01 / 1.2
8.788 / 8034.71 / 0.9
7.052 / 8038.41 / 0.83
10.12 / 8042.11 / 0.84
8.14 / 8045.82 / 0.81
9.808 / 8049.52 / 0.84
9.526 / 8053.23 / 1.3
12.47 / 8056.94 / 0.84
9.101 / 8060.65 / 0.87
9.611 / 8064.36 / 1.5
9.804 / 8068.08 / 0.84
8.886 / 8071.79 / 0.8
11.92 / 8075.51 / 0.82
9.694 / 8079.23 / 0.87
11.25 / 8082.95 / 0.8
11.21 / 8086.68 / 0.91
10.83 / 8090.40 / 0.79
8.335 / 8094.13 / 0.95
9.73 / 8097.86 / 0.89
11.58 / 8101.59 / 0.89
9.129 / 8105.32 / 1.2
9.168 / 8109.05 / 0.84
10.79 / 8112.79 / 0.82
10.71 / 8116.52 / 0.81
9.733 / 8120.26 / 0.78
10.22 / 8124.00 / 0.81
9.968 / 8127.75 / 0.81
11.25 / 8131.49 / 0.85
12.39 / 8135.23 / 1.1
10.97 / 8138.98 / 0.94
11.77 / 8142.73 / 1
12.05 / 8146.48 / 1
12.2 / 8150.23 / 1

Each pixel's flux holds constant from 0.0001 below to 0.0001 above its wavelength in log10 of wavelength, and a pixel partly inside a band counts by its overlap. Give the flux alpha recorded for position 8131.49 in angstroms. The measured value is 11.25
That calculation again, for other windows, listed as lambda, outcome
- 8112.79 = 10.79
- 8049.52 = 9.808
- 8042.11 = 10.12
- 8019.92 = 11.38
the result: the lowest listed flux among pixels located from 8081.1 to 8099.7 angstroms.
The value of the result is 8.335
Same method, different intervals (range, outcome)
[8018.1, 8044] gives 7.052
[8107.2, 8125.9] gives 9.168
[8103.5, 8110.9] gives 9.129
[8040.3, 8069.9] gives 8.14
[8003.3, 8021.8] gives 9.016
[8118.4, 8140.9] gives 9.733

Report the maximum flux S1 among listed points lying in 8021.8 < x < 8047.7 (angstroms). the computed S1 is 11.08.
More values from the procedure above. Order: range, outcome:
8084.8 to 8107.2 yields 11.58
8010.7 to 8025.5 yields 11.38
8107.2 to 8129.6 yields 10.79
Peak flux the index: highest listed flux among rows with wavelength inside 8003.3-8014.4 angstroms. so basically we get 10.35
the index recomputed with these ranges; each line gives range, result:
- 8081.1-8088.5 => 11.25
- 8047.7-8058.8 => 12.47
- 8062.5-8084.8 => 11.92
